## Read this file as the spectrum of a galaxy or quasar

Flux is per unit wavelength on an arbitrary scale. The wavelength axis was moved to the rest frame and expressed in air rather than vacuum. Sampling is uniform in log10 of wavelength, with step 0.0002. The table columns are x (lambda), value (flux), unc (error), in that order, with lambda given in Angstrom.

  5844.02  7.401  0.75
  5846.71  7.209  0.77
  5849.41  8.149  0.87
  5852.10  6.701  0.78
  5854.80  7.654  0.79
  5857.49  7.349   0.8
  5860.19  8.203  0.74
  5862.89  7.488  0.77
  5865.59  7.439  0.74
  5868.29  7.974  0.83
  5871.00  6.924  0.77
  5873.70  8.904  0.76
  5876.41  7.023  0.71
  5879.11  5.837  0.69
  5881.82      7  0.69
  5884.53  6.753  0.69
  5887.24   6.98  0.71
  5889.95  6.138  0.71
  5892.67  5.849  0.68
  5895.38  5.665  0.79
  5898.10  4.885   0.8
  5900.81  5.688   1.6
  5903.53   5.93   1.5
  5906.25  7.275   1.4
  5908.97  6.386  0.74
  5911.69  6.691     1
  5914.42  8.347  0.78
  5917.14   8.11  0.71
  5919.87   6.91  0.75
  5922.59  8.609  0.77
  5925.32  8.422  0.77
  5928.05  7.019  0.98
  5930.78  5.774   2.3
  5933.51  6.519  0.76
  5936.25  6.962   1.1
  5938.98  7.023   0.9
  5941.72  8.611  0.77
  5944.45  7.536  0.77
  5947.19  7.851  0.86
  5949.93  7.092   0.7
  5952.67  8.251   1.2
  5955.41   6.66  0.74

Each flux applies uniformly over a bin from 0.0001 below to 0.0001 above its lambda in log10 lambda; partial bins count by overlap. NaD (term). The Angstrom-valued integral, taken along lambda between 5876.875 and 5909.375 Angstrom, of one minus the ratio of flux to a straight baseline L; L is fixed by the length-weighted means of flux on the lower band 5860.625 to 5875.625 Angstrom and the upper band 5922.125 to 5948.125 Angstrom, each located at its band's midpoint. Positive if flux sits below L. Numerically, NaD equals 6.0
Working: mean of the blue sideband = 7.74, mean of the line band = 6.22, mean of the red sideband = 7.38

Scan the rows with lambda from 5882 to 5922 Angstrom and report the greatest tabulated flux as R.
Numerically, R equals 8.347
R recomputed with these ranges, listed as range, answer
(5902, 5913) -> 7.275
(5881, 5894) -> 7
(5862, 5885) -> 8.904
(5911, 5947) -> 8.611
